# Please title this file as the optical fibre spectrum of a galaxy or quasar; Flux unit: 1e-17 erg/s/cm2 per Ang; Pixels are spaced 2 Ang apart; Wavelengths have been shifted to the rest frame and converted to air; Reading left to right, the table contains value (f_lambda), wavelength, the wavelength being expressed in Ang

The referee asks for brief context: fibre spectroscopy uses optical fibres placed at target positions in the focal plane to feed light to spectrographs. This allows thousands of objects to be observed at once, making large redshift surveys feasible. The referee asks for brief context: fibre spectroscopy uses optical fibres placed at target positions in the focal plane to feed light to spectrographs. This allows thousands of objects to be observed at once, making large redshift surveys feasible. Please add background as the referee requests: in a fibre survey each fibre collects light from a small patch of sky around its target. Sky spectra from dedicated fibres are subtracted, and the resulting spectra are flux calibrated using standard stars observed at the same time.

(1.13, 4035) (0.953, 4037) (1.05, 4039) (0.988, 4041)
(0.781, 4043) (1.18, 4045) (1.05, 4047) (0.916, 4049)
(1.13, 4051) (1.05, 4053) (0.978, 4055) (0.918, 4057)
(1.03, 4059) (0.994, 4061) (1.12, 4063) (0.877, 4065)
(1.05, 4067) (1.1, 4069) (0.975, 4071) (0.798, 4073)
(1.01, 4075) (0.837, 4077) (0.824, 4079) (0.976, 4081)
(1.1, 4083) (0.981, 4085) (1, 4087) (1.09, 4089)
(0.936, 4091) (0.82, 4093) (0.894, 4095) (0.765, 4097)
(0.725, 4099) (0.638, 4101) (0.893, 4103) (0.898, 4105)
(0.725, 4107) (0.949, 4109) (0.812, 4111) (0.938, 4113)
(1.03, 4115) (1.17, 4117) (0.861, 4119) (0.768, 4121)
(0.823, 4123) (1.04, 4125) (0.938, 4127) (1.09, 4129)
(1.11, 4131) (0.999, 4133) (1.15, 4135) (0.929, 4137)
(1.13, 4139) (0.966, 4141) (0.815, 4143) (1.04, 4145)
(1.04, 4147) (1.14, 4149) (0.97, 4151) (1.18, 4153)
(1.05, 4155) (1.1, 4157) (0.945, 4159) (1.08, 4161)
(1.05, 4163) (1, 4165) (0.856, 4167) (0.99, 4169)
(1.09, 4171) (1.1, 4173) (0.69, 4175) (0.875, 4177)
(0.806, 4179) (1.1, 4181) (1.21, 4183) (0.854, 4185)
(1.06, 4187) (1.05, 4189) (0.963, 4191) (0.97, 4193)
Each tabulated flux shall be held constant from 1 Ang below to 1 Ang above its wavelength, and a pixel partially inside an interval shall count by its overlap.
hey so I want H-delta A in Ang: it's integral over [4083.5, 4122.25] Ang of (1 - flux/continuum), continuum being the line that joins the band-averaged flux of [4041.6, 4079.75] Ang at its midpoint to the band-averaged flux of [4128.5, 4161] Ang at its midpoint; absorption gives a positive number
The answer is 4.6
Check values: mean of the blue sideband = 0.981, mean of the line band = 0.891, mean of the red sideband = 1.04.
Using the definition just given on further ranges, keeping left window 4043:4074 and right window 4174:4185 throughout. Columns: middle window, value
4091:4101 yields 1.86 Ang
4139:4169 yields -2.38 Ang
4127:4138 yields -1.00 Ang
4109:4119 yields -0.02 Ang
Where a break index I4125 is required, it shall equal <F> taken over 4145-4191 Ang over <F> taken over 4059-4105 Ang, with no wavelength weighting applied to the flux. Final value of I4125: 1.09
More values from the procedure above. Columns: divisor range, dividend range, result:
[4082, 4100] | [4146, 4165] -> 1.15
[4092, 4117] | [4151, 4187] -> 1.17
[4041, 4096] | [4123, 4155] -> 1.05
